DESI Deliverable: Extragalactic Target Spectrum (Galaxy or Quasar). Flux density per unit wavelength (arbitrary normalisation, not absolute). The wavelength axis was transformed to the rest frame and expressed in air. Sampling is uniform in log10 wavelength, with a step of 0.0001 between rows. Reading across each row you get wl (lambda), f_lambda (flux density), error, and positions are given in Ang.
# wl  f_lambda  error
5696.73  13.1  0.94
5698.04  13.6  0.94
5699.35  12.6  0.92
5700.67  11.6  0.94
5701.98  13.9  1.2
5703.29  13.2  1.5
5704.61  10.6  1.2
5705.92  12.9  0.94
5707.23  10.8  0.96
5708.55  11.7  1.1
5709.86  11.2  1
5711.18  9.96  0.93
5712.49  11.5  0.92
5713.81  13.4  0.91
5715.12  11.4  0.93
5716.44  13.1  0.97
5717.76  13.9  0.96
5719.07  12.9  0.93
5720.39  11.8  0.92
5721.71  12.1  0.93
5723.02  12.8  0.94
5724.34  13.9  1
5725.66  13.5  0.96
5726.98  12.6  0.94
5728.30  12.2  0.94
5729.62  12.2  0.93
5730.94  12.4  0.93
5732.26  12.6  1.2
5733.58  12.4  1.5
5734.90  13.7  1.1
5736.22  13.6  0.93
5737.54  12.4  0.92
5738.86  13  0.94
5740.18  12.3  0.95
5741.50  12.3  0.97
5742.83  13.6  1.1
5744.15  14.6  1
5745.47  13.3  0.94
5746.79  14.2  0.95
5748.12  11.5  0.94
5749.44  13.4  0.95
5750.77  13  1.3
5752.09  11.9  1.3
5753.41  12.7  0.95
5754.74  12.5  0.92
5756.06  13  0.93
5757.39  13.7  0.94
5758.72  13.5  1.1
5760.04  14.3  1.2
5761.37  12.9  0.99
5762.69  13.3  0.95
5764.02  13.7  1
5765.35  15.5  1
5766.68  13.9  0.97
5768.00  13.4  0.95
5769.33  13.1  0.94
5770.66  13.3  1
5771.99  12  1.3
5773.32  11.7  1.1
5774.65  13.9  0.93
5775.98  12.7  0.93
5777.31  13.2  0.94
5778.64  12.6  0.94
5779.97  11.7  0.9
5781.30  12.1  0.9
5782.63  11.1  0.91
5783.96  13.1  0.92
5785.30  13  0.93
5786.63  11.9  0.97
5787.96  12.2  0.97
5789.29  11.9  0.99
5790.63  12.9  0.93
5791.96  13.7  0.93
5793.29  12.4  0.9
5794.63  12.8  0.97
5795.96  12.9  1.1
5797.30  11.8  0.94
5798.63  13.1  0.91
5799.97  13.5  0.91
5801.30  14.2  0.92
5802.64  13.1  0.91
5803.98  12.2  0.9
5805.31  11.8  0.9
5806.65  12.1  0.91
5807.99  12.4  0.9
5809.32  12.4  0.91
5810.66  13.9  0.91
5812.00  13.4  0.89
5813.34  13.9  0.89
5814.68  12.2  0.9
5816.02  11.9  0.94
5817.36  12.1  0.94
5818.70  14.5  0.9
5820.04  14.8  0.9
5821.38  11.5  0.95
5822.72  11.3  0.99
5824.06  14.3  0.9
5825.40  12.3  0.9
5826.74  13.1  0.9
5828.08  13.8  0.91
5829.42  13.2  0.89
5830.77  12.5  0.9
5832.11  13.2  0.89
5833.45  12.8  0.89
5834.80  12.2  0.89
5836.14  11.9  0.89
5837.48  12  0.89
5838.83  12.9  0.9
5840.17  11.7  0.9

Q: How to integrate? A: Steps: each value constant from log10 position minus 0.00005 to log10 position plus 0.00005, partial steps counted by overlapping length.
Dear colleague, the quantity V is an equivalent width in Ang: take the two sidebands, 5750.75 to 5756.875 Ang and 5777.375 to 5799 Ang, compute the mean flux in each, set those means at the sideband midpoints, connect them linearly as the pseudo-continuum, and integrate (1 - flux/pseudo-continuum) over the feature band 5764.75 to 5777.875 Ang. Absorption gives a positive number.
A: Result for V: -0.8 Ang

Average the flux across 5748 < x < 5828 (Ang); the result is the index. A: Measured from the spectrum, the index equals 12.9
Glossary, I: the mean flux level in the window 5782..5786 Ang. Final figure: 12.4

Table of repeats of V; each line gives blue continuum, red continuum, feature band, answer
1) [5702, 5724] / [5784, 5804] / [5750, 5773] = -1.3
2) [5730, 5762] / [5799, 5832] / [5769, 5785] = 0.6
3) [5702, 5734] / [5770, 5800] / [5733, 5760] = -1.4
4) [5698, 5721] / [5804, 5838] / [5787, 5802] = -0.2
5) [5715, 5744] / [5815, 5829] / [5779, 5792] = 0.6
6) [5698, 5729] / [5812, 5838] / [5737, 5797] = -1.6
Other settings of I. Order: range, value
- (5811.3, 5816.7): 12.8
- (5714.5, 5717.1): 12.2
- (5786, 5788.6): 12.1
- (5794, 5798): 12.5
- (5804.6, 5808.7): 12.1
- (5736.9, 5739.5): 12.7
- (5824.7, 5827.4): 12.7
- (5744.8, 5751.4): 13.1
